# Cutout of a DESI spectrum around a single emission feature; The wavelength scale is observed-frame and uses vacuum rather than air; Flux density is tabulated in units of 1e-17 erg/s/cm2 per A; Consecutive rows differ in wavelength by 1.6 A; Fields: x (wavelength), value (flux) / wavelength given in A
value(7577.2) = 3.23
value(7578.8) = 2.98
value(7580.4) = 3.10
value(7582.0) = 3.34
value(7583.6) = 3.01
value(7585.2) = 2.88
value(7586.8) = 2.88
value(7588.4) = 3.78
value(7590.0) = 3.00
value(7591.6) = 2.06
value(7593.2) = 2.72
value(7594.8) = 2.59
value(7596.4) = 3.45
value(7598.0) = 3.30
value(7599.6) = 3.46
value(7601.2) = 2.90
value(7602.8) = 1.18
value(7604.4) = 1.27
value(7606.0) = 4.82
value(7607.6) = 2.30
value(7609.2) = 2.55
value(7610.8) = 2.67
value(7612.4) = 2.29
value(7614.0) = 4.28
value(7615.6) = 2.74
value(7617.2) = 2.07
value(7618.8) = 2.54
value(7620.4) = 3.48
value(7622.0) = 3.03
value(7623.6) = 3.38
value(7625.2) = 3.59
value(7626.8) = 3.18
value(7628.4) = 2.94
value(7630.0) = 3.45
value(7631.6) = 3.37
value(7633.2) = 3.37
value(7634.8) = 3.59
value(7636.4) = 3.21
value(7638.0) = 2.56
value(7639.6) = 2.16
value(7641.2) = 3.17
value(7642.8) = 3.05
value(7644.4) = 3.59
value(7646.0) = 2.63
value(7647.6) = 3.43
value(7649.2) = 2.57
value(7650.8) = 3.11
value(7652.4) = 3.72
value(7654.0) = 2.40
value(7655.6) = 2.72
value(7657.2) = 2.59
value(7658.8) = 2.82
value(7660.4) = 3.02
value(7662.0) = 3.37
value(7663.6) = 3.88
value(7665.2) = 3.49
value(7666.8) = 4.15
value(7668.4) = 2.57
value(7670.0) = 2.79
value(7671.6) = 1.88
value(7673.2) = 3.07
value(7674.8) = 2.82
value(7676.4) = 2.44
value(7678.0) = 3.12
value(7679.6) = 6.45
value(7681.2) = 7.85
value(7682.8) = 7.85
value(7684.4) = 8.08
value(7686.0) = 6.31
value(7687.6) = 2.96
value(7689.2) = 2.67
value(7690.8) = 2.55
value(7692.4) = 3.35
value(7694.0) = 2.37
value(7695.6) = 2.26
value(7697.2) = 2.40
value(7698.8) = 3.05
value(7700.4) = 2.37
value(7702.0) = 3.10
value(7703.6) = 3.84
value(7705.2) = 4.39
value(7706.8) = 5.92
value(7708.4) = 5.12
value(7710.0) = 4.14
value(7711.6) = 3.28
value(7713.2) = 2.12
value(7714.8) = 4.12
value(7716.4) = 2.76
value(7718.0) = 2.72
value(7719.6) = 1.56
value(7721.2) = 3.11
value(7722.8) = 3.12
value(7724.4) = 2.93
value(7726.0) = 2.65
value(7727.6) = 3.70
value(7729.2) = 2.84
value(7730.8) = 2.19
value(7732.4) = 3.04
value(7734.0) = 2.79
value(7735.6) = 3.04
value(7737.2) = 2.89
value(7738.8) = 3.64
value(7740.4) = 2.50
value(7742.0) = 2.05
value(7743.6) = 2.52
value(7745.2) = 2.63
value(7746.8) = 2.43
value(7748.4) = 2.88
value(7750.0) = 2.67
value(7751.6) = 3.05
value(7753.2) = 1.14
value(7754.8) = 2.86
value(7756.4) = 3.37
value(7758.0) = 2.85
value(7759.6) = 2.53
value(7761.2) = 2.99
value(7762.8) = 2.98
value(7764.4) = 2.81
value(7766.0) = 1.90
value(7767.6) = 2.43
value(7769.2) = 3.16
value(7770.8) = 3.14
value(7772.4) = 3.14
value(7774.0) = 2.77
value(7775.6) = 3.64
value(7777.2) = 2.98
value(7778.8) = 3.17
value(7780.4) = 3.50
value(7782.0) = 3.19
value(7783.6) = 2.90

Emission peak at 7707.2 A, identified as [N II] 6583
